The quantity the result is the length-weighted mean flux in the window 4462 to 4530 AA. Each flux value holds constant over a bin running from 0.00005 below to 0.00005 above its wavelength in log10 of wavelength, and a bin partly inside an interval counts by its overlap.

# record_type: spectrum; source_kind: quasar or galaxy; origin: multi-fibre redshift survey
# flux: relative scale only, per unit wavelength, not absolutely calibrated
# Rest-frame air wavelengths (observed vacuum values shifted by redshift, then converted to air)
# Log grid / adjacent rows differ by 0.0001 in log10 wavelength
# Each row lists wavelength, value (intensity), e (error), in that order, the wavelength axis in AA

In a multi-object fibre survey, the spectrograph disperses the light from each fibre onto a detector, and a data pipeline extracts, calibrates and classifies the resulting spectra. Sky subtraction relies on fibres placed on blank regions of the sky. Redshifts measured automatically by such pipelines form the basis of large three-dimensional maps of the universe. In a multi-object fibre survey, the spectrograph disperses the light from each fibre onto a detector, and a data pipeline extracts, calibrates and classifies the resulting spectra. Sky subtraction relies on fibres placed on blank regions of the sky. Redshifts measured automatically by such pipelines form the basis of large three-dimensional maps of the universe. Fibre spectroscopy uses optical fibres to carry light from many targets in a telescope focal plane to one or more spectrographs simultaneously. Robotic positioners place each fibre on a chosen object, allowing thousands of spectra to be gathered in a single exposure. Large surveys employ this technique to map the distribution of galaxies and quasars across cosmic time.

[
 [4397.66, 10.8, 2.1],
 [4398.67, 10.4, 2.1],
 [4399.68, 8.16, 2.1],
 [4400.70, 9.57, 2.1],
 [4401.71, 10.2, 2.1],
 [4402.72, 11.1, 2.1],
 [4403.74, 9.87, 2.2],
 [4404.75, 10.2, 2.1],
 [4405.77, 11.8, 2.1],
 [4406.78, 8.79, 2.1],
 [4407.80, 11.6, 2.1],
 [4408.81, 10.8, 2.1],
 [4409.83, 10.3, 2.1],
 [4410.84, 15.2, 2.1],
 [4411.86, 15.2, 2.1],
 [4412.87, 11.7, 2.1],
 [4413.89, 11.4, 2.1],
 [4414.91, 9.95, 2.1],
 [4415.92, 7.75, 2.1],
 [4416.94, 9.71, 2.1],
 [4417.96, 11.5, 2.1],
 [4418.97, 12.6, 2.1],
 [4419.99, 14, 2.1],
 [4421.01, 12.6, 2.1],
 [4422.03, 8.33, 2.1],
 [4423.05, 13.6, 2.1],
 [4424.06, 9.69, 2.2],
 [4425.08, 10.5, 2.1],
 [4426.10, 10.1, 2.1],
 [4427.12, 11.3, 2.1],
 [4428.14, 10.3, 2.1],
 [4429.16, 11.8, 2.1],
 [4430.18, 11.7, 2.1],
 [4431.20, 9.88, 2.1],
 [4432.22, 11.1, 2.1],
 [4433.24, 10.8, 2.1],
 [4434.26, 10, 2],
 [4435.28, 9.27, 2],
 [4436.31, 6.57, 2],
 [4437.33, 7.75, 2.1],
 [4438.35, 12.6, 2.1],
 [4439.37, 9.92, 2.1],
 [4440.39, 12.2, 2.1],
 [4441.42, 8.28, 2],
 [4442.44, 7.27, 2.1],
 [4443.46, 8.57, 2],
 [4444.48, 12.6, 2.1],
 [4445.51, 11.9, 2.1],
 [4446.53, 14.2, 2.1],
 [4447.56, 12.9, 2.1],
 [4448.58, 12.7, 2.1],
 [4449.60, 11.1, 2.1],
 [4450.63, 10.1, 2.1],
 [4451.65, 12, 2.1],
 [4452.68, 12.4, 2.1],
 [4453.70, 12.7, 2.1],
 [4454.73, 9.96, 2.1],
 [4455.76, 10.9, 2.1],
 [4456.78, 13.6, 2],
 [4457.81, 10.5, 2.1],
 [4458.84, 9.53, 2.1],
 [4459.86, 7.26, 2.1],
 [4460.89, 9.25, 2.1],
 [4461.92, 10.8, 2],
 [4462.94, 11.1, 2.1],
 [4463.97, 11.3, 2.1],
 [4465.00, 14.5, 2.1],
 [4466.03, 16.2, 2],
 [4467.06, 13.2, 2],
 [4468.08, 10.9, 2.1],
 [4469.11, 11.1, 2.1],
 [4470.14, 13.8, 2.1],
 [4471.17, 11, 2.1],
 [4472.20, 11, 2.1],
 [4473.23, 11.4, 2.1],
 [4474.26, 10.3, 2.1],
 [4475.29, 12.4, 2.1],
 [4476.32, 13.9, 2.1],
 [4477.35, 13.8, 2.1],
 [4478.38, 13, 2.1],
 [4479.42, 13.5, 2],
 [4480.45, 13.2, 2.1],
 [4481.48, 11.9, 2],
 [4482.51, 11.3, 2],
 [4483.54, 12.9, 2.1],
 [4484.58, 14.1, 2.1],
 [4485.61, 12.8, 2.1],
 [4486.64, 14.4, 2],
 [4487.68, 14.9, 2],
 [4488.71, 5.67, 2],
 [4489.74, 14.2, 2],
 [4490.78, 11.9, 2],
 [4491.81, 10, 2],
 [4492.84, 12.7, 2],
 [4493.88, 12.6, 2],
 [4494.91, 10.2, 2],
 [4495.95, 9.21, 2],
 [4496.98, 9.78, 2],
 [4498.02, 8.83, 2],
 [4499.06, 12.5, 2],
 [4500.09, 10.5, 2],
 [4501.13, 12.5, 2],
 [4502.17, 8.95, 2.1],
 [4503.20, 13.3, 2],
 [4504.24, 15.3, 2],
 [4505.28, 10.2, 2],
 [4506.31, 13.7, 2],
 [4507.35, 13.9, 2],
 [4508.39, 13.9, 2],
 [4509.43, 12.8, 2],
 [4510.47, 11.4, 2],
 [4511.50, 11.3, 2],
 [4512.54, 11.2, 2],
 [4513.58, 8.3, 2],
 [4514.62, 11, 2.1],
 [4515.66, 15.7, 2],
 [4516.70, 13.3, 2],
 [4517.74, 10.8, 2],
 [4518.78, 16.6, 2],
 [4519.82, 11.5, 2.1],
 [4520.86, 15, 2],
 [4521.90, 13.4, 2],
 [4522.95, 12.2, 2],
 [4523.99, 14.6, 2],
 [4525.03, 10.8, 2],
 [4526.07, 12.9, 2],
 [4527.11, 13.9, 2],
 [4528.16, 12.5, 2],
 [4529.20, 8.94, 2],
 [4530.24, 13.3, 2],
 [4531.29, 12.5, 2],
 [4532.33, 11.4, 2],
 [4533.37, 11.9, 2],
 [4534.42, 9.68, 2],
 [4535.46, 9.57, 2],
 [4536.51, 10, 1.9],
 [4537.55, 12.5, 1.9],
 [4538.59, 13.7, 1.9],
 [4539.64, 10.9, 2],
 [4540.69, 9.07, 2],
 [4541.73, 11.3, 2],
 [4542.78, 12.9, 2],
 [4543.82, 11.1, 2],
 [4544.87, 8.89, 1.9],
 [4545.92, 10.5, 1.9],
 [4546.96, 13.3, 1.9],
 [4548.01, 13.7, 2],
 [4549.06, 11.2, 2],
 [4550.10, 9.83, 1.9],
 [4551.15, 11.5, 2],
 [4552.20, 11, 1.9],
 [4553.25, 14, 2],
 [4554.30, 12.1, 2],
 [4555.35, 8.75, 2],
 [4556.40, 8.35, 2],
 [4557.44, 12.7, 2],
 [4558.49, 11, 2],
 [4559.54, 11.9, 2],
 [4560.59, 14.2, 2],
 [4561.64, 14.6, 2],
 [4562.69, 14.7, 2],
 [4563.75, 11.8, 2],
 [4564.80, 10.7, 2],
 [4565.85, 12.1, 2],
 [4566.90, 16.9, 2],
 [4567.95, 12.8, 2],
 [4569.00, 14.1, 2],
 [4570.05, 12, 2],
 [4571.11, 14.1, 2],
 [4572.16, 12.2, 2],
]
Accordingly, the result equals 12.2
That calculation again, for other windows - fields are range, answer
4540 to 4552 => 11.2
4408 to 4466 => 11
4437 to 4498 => 11.6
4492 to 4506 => 11.3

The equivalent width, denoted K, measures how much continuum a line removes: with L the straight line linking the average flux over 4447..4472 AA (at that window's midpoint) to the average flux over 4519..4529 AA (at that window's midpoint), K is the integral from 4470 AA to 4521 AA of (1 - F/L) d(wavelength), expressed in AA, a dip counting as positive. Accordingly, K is 0.9 AA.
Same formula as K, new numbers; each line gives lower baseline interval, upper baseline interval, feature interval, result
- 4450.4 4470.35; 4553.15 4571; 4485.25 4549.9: 1.1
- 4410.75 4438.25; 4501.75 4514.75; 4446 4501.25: -1.4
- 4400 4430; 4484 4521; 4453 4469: 0.2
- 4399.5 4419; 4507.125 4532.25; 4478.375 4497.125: 0.0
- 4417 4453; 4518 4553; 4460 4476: -0.8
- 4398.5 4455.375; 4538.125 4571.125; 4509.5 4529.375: -1.3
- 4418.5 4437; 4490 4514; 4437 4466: -0.2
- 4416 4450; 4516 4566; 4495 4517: -0.3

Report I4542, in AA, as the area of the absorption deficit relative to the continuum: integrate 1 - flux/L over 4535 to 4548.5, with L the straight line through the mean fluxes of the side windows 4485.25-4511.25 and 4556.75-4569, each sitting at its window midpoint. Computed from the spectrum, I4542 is 1.4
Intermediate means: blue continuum 11.8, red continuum 13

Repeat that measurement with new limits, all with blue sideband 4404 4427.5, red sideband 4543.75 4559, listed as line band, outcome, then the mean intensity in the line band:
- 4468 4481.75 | -1.3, 12.3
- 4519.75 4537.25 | -1.3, 12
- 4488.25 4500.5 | 0.6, 10.7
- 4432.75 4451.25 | 1.2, 10.5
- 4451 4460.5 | 0.2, 10.9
